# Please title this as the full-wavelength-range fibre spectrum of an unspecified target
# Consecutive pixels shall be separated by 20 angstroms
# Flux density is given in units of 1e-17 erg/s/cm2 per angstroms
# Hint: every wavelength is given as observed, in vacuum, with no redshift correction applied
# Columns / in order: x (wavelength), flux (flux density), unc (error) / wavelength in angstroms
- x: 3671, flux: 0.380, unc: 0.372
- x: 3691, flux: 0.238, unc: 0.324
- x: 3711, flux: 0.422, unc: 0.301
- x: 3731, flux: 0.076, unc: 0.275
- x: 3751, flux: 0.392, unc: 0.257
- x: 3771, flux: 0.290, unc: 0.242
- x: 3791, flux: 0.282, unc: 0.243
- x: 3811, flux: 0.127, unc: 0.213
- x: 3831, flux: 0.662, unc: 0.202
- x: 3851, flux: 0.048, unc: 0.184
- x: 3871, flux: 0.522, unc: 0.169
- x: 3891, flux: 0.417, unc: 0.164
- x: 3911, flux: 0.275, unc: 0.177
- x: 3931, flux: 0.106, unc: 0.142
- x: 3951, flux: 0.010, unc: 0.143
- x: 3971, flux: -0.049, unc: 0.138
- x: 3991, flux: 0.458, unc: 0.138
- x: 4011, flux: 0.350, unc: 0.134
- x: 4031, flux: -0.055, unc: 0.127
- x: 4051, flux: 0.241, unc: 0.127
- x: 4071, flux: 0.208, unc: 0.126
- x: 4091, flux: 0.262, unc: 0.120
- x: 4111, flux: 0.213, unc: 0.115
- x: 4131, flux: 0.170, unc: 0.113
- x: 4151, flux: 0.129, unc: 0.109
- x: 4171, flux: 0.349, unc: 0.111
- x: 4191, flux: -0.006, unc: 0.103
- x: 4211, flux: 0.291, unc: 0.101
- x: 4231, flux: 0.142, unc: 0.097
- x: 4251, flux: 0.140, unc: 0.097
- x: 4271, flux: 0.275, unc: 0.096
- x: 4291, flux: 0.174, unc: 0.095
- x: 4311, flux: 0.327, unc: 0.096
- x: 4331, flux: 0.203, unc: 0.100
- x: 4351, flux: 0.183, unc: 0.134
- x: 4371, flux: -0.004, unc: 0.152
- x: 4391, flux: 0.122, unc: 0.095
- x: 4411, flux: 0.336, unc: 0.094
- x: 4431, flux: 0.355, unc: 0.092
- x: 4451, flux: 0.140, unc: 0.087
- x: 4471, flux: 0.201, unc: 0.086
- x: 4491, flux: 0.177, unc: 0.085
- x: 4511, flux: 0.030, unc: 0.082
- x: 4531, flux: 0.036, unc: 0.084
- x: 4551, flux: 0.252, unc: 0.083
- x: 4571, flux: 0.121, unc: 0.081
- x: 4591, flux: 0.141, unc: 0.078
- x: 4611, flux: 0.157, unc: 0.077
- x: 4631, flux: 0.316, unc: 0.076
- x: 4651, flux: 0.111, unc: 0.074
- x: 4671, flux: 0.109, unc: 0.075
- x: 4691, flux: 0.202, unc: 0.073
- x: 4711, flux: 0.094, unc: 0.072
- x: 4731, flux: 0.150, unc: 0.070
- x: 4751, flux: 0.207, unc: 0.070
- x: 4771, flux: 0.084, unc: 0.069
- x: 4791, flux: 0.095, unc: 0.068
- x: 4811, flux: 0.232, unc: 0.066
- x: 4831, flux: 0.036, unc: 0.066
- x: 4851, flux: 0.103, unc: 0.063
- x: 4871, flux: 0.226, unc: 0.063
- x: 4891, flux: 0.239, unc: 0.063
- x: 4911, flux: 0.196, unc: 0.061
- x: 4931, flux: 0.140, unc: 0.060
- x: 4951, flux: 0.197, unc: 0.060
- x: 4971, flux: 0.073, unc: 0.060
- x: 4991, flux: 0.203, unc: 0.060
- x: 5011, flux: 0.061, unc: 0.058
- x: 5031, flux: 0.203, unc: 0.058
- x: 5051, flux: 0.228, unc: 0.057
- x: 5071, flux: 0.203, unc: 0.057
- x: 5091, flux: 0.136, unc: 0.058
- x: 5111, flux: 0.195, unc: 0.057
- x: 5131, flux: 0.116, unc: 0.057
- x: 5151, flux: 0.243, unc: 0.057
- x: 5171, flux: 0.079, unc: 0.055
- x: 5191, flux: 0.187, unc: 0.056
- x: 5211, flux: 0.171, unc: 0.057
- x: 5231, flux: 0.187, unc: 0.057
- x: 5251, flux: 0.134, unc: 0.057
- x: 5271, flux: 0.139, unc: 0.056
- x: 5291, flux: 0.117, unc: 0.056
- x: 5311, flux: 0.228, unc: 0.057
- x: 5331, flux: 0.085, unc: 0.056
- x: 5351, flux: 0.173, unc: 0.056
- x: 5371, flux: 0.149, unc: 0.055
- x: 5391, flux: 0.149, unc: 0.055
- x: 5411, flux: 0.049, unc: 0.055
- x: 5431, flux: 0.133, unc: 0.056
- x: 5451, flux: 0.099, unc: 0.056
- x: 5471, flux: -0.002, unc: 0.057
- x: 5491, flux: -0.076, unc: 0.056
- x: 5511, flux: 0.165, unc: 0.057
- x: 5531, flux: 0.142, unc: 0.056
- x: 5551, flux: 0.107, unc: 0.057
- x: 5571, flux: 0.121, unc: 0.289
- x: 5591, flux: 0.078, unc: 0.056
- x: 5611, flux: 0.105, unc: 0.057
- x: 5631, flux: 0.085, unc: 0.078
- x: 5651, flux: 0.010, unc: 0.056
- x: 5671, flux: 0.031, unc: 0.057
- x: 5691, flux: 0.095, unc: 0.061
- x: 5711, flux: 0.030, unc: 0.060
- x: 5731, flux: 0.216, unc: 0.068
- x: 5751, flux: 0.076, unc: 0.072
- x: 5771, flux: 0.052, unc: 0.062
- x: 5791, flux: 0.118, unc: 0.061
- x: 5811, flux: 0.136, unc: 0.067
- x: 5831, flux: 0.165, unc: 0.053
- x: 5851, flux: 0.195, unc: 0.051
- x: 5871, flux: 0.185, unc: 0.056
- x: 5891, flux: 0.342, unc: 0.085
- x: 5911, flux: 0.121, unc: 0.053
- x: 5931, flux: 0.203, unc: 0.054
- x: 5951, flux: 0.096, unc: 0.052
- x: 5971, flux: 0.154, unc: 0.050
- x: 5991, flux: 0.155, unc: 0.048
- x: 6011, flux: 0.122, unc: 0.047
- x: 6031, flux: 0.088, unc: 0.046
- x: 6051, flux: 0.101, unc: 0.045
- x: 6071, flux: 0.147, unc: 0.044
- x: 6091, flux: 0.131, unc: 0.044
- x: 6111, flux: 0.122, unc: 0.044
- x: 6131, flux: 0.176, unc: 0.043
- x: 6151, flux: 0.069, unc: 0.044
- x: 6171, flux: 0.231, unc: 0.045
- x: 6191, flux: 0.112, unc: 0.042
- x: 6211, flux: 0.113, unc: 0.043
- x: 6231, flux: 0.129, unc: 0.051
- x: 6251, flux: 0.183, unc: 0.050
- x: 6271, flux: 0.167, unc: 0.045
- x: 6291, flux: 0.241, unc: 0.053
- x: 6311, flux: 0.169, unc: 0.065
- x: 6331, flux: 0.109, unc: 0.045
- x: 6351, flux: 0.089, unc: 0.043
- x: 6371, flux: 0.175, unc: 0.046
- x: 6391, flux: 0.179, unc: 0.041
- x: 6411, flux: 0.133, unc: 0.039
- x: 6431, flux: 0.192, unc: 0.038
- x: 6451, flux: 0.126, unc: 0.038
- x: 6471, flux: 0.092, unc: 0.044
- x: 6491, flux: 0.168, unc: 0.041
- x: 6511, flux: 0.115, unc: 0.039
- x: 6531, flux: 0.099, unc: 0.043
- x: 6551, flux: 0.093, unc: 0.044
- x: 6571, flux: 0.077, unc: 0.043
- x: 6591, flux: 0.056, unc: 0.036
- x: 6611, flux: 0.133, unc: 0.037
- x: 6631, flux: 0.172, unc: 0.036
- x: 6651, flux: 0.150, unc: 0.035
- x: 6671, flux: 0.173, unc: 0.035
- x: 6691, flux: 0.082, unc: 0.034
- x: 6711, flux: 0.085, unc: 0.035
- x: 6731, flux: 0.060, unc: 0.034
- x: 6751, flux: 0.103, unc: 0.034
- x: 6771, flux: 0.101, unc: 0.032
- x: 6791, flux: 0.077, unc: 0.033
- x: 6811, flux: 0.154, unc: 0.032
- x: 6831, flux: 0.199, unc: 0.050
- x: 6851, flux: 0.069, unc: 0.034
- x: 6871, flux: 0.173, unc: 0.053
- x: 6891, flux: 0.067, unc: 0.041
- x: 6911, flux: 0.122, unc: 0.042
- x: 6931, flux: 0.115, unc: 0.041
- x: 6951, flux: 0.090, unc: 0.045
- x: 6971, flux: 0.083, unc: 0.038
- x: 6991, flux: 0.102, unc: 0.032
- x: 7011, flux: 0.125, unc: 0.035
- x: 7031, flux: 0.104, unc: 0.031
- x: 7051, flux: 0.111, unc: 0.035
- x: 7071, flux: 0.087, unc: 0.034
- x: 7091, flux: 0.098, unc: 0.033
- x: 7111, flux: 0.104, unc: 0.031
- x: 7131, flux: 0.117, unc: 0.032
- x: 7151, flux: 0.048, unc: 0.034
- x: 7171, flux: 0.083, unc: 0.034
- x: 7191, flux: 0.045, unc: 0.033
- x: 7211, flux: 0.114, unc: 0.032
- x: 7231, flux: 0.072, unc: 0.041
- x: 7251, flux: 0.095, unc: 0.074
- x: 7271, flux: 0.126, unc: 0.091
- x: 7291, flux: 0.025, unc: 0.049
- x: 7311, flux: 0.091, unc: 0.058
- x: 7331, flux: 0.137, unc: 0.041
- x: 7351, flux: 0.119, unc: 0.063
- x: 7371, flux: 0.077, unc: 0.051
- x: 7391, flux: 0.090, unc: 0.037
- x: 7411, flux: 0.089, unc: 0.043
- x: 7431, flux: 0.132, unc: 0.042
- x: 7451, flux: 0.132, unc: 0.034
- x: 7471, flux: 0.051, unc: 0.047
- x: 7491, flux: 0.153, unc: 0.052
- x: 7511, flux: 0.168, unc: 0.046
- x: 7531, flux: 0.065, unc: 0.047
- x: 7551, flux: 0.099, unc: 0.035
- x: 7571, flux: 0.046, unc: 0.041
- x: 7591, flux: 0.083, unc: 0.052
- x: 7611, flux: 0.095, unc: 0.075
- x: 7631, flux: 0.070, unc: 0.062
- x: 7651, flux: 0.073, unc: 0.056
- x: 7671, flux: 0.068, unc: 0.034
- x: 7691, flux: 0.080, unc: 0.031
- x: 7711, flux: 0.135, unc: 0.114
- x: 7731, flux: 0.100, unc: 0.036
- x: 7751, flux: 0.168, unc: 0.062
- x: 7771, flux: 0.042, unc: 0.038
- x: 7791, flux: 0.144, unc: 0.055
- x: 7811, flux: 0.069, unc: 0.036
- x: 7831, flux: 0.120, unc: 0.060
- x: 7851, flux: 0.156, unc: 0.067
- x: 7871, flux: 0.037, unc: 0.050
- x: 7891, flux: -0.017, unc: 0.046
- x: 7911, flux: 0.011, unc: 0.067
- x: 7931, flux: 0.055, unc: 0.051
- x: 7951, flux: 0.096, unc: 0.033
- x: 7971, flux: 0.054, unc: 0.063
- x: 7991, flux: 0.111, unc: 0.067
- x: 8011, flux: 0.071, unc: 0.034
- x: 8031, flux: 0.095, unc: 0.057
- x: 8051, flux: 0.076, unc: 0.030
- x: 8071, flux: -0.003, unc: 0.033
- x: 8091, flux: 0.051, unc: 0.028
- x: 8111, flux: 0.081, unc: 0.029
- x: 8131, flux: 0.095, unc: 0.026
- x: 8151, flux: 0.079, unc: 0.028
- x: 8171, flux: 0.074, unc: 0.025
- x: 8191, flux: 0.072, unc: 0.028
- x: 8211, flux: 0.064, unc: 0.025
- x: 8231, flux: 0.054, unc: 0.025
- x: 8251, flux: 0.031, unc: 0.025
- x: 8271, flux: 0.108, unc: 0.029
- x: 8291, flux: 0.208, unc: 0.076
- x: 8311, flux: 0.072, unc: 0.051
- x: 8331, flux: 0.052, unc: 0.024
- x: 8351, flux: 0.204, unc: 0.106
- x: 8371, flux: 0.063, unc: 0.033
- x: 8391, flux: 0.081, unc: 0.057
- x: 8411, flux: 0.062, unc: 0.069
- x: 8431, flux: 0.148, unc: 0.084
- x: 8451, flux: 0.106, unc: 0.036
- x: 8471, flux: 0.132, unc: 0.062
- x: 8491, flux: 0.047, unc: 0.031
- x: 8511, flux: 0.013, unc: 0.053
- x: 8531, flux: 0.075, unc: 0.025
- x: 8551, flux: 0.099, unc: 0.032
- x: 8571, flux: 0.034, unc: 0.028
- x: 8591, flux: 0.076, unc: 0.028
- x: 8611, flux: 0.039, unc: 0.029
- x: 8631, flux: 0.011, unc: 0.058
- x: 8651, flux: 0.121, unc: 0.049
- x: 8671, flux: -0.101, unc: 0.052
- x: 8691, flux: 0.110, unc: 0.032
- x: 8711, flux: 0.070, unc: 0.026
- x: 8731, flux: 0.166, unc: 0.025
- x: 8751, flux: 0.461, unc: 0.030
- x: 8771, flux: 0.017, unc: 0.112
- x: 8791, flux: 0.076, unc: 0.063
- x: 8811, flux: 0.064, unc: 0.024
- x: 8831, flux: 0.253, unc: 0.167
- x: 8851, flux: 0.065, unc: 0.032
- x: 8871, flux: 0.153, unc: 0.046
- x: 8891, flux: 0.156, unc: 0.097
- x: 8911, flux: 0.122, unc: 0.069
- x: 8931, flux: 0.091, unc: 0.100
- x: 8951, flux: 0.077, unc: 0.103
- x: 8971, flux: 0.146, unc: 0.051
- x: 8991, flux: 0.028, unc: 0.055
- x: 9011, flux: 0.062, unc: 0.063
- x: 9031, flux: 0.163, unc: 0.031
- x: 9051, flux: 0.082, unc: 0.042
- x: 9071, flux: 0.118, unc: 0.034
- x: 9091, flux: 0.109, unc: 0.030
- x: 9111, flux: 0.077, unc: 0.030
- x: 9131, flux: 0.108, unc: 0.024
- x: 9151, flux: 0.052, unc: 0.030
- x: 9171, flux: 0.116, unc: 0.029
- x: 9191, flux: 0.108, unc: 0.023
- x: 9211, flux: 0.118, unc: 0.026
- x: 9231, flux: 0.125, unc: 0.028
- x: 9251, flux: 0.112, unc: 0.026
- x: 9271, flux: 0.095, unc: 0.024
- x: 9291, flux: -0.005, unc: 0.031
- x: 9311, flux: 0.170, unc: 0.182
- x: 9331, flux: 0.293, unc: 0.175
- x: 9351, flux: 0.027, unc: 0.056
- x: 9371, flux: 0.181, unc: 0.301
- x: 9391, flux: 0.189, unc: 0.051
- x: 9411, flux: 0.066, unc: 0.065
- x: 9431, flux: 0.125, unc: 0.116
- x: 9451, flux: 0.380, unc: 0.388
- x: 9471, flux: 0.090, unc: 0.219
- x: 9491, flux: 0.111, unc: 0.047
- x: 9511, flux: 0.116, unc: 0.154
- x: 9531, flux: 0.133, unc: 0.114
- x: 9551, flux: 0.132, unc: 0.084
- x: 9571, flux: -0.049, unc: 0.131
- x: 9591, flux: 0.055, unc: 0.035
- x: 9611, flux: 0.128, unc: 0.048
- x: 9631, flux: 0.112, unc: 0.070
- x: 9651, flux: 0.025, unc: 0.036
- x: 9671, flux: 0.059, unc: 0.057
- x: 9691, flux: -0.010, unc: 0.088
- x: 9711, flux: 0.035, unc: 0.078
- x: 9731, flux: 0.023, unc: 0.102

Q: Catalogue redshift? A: 1.35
